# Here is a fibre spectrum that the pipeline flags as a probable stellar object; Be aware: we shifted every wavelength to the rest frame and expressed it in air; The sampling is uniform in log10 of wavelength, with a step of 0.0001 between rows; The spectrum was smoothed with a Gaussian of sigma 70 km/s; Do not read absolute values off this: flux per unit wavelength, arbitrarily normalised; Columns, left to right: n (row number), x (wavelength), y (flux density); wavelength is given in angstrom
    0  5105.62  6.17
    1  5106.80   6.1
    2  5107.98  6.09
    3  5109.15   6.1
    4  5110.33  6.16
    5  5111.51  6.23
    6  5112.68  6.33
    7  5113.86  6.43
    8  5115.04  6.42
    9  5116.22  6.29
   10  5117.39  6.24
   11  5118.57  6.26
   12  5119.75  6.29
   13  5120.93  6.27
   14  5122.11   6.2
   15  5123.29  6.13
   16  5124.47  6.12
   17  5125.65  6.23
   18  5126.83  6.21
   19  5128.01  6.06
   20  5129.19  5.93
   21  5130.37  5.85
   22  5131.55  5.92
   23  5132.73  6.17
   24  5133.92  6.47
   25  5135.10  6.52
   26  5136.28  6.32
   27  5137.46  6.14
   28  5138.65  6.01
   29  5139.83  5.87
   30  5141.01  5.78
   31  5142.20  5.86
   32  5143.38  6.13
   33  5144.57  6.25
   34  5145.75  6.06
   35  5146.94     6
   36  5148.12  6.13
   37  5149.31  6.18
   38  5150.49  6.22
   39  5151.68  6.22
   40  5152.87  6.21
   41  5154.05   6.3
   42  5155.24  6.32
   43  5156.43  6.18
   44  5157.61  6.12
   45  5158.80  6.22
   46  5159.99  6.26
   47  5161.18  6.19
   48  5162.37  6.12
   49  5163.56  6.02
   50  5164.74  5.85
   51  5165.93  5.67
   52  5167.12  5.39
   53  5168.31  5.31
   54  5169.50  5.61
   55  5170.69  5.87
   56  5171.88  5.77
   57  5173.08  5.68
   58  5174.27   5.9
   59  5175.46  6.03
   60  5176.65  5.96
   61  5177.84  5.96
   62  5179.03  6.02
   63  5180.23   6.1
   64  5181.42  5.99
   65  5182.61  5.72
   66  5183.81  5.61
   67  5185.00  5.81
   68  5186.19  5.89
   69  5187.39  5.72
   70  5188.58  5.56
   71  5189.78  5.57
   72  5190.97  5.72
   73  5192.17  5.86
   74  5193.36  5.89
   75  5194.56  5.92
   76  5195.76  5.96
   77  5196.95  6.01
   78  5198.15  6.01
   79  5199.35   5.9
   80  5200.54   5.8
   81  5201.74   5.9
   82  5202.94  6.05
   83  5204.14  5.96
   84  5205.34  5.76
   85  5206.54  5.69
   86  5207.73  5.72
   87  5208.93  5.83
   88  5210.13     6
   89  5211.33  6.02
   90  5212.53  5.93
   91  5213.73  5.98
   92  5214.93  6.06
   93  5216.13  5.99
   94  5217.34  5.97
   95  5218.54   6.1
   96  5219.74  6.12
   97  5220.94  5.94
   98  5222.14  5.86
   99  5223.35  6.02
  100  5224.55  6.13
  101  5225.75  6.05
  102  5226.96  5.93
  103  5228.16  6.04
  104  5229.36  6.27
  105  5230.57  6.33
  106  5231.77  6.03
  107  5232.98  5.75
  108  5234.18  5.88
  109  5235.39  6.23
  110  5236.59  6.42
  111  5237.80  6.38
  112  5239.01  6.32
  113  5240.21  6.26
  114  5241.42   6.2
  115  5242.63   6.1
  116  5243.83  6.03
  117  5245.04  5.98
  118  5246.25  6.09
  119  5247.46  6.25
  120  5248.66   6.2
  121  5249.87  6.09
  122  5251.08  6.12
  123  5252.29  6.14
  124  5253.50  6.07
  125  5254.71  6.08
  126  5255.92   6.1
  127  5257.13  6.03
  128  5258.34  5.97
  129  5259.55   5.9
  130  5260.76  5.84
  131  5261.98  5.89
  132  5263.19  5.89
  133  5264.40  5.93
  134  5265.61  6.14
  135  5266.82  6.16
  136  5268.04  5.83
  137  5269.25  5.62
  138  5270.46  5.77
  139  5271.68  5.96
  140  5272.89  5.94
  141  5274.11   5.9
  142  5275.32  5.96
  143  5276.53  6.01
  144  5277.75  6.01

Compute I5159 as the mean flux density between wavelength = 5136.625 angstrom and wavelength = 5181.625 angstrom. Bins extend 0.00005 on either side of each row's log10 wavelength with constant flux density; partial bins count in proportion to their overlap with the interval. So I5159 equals 6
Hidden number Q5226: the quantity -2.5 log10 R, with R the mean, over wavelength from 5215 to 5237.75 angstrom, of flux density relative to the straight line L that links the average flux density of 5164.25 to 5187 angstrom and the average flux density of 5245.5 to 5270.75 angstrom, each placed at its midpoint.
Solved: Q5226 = -0.025 mag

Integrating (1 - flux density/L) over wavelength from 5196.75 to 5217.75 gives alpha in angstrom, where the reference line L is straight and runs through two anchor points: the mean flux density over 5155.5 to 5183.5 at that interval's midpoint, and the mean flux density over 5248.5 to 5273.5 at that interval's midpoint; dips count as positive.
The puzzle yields 0.1 angstrom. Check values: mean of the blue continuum 5.91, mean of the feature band 5.92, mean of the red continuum 5.98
